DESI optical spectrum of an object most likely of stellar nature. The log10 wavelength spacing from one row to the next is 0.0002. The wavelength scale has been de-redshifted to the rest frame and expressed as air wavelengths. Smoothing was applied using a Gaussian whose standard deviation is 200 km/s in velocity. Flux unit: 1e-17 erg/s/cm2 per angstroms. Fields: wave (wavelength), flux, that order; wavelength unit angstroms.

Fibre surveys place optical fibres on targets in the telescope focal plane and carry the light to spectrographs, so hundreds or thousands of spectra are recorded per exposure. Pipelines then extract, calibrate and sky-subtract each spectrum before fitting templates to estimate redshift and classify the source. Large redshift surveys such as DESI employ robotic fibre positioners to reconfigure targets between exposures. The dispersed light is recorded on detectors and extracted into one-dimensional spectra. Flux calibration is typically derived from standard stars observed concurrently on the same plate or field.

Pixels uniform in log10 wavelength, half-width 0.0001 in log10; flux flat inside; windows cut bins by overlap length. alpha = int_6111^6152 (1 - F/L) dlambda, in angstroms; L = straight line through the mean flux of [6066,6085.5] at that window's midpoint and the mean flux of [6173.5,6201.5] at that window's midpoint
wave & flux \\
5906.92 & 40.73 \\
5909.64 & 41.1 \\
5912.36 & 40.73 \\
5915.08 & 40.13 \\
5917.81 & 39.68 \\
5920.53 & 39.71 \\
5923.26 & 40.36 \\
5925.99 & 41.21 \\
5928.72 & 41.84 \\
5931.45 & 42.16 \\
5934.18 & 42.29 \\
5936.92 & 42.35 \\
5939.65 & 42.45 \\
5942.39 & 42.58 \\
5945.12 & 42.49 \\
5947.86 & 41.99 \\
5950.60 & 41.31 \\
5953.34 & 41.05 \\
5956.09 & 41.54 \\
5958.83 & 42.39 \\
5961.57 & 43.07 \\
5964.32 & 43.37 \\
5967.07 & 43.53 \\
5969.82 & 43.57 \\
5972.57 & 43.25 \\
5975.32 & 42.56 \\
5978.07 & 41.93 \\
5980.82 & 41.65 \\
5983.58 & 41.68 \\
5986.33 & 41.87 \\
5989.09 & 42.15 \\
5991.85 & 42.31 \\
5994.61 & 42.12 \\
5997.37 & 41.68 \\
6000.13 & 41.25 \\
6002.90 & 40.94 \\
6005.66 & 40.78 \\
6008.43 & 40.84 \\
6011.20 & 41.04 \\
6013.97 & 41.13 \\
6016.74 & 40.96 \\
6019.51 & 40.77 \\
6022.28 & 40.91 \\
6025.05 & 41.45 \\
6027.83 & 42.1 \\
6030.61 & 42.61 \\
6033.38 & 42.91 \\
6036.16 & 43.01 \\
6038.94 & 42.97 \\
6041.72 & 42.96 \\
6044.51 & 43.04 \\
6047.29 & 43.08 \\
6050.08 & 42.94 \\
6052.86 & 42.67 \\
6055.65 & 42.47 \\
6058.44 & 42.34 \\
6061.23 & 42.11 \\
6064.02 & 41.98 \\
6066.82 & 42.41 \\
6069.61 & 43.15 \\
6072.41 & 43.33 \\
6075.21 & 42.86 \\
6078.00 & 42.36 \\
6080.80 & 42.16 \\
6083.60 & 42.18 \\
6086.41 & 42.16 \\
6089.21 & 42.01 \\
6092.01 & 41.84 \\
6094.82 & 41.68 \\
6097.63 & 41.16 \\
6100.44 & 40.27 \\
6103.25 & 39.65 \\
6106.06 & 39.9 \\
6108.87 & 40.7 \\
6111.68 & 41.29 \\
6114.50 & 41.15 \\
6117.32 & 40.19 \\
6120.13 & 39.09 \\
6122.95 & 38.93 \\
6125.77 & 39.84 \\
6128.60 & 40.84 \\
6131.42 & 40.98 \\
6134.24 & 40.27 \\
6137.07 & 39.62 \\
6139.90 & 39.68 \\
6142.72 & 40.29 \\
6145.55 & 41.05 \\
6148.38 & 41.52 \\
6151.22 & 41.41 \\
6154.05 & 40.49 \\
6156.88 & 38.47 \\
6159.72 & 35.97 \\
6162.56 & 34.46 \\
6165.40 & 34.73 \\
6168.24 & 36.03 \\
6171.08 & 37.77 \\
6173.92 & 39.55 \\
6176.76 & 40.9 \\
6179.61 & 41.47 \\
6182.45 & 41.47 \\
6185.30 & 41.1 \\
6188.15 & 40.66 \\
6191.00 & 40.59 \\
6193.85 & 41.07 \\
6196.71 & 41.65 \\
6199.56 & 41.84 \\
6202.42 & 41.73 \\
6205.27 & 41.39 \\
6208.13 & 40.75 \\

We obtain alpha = 1.5 angstroms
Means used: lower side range 42.6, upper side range 41.1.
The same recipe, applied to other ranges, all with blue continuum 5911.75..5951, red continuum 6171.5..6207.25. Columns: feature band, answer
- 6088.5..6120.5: 0.3 angstroms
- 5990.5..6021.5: 0.1 angstroms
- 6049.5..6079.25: -1.0 angstroms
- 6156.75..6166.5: 1.3 angstroms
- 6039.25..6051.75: -0.5 angstroms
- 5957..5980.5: -0.8 angstroms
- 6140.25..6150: 0.1 angstroms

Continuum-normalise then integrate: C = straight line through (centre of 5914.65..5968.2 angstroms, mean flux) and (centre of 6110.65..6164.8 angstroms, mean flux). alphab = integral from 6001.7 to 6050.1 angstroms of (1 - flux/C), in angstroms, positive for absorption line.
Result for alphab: -1.2 angstroms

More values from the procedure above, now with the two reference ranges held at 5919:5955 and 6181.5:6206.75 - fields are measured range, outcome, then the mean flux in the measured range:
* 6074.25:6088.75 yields -0.3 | 42.3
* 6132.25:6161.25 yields 1.0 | 39.9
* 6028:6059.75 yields -1.0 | 42.8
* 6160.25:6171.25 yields 1.5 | 35.5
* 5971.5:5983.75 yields -0.2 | 42.2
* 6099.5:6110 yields 0.3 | 40.1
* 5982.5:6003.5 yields -0.1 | 41.8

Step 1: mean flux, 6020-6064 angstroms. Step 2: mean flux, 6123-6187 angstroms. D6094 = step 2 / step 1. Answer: 0.9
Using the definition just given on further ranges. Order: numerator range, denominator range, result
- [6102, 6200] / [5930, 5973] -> 0.94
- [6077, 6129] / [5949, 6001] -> 0.97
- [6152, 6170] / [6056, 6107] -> 0.88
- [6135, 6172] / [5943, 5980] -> 0.91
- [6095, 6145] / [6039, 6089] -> 0.95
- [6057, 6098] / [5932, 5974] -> 1.00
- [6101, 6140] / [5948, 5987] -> 0.95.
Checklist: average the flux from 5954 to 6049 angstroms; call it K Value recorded 42.1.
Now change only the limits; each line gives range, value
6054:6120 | 41.7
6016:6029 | 41.2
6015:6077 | 42.4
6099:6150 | 40.3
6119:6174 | 39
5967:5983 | 42.6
